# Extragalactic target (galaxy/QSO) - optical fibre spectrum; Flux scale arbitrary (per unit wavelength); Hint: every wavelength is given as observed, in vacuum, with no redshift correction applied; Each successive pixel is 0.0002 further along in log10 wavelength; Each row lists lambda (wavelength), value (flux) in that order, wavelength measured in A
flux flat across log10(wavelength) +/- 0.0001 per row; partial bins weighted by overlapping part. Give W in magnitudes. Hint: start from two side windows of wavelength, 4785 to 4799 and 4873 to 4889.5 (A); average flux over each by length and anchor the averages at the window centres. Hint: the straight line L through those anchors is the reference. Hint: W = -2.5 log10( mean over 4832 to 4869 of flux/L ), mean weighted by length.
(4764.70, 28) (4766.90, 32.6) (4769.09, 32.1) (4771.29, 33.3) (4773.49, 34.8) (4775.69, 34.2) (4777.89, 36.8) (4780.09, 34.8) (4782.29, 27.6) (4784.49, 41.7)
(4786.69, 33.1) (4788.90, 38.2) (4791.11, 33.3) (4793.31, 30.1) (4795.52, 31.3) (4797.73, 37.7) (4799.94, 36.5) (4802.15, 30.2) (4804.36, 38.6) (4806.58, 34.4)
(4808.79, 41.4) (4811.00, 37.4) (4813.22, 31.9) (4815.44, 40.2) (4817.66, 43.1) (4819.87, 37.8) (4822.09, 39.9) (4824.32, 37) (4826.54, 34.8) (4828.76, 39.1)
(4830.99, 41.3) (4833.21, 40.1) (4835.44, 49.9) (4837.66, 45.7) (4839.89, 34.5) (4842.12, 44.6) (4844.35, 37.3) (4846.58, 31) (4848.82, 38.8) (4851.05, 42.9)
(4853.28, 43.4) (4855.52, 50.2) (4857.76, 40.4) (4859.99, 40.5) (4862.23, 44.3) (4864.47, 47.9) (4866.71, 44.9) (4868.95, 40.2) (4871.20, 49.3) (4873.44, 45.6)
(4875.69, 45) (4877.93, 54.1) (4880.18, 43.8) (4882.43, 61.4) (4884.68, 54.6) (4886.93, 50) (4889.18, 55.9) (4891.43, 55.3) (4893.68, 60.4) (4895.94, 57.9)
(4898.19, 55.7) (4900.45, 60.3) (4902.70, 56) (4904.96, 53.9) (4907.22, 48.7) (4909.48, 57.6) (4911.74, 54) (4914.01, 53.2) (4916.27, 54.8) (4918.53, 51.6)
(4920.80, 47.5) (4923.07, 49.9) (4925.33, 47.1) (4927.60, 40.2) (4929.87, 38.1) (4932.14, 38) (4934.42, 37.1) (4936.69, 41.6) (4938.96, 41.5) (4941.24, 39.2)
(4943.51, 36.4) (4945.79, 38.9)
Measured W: 0.079 mag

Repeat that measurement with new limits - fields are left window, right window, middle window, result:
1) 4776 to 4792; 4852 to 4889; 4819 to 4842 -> 0.04 mag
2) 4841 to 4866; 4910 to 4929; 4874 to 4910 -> -0.16 mag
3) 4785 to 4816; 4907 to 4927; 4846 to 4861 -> 0.03 mag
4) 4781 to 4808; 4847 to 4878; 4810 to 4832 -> 0.00 mag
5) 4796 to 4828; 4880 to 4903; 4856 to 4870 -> 0.14 mag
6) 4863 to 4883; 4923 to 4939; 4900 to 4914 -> -0.24 mag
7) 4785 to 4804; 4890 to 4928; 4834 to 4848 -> 0.04 mag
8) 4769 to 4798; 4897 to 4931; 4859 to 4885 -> -0.04 mag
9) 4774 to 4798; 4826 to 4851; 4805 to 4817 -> -0.01 mag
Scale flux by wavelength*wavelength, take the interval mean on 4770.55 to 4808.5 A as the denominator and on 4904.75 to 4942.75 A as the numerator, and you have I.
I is 1.4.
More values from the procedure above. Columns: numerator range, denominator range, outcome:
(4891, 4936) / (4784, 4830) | 1.45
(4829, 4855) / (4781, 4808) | 1.21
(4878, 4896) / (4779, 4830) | 1.57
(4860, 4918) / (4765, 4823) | 1.53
